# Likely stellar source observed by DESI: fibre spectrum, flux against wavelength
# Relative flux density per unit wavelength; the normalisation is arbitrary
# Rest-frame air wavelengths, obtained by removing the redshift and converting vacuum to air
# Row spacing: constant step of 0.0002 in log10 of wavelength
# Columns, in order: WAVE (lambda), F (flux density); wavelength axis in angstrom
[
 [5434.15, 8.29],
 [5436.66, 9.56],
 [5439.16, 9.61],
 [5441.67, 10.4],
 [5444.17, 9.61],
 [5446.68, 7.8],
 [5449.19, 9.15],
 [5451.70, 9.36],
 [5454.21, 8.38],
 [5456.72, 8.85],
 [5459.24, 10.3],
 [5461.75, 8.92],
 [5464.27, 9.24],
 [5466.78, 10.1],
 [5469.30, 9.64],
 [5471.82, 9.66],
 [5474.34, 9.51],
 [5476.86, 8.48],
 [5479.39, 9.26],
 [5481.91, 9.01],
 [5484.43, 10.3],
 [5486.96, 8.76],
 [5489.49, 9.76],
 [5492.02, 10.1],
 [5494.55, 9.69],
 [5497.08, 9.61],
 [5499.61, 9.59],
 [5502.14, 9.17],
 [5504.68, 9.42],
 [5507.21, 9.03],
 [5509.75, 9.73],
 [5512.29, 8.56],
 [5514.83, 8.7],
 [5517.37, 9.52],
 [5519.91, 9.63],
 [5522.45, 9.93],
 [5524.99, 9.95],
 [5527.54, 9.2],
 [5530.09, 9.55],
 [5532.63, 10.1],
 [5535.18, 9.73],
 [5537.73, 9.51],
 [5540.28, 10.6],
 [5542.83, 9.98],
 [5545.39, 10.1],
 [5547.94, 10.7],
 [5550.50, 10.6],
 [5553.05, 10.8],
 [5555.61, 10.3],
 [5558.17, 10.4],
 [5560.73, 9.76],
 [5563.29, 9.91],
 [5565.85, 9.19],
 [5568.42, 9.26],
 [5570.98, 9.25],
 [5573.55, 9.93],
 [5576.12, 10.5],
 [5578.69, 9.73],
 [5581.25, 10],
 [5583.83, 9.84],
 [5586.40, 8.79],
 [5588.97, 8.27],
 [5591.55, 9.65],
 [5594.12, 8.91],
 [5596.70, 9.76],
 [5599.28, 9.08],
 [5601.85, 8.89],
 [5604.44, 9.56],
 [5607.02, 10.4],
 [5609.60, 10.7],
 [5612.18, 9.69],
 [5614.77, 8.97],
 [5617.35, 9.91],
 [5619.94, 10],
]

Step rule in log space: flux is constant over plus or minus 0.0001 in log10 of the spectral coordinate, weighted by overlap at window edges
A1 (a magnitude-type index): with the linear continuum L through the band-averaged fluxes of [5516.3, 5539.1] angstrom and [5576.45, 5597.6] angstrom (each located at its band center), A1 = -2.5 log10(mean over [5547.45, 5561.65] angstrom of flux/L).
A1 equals -0.09 mag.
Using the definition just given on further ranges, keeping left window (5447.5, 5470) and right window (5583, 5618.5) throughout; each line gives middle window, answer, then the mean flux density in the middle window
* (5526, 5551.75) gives -0.07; 10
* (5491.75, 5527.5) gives -0.01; 9.45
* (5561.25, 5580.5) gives -0.03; 9.7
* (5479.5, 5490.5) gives -0.01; 9.43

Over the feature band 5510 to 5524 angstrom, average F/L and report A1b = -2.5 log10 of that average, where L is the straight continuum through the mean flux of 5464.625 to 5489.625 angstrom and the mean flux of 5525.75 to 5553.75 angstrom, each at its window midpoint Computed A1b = 0.06 mag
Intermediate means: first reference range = 9.43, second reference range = 10.1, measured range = 9.32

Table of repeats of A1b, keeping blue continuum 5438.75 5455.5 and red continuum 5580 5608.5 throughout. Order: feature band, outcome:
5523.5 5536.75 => -0.05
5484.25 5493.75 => -0.05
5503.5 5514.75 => 0.01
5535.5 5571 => -0.08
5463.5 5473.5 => -0.06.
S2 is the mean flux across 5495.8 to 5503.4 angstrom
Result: 9.47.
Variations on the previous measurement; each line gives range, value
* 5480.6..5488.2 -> 9.36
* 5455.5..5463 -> 9.36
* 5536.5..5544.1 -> 10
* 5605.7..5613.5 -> 10.3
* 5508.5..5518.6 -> 9.12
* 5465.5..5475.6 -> 9.73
